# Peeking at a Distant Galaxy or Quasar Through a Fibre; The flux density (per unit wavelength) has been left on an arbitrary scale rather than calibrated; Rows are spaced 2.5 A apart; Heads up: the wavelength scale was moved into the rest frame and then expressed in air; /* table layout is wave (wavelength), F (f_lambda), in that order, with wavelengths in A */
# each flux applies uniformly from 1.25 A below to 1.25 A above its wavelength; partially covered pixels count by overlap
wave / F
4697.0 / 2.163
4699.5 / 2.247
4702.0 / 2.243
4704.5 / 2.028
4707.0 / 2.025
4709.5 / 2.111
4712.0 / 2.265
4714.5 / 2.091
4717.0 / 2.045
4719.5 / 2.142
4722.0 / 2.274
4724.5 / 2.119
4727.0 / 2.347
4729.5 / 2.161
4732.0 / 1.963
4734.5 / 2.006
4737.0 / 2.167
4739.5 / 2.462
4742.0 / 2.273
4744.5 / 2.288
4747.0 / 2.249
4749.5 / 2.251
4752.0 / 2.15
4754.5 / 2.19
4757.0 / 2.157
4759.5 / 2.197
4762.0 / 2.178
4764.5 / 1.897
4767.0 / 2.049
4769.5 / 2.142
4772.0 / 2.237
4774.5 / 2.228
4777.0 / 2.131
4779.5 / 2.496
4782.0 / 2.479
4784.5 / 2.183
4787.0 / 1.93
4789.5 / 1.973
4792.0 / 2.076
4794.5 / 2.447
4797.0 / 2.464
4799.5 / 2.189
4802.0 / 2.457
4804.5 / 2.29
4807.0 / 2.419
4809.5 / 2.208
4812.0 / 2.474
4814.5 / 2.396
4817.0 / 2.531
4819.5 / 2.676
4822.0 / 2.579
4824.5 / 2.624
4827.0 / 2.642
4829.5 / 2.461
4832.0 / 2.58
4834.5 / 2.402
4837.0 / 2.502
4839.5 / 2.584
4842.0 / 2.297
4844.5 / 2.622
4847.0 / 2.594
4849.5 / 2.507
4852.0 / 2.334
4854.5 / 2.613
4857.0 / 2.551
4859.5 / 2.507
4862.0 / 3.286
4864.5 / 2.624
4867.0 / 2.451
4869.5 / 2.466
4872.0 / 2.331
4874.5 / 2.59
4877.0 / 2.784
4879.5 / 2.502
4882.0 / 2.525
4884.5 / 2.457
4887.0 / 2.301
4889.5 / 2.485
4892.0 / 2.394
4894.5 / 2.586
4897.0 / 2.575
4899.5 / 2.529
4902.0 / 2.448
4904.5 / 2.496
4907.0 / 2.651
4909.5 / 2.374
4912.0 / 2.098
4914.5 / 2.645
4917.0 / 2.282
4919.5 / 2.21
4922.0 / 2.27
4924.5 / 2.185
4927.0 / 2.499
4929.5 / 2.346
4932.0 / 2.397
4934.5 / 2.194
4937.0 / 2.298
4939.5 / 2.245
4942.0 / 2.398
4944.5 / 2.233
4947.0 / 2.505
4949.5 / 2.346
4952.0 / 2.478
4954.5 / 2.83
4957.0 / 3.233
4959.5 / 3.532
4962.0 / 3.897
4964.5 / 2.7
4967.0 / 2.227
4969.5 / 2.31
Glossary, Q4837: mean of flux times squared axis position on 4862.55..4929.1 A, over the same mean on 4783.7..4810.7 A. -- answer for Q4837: 1.14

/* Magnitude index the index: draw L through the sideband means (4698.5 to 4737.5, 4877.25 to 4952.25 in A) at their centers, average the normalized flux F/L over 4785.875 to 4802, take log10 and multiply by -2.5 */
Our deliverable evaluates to 0.02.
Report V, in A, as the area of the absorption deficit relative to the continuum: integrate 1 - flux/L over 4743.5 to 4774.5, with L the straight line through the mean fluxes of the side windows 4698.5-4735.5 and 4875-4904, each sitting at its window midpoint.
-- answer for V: 0.8 A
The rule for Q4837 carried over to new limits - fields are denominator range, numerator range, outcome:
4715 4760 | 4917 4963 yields 1.27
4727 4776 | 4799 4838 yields 1.17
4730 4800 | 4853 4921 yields 1.20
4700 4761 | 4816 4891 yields 1.23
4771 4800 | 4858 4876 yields 1.21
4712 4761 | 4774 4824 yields 1.10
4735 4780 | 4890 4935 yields 1.16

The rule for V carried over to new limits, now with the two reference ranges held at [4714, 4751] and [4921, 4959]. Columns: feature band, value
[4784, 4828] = -1.6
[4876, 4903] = -1.3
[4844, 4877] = -3.2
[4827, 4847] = -1.6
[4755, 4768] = 0.7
